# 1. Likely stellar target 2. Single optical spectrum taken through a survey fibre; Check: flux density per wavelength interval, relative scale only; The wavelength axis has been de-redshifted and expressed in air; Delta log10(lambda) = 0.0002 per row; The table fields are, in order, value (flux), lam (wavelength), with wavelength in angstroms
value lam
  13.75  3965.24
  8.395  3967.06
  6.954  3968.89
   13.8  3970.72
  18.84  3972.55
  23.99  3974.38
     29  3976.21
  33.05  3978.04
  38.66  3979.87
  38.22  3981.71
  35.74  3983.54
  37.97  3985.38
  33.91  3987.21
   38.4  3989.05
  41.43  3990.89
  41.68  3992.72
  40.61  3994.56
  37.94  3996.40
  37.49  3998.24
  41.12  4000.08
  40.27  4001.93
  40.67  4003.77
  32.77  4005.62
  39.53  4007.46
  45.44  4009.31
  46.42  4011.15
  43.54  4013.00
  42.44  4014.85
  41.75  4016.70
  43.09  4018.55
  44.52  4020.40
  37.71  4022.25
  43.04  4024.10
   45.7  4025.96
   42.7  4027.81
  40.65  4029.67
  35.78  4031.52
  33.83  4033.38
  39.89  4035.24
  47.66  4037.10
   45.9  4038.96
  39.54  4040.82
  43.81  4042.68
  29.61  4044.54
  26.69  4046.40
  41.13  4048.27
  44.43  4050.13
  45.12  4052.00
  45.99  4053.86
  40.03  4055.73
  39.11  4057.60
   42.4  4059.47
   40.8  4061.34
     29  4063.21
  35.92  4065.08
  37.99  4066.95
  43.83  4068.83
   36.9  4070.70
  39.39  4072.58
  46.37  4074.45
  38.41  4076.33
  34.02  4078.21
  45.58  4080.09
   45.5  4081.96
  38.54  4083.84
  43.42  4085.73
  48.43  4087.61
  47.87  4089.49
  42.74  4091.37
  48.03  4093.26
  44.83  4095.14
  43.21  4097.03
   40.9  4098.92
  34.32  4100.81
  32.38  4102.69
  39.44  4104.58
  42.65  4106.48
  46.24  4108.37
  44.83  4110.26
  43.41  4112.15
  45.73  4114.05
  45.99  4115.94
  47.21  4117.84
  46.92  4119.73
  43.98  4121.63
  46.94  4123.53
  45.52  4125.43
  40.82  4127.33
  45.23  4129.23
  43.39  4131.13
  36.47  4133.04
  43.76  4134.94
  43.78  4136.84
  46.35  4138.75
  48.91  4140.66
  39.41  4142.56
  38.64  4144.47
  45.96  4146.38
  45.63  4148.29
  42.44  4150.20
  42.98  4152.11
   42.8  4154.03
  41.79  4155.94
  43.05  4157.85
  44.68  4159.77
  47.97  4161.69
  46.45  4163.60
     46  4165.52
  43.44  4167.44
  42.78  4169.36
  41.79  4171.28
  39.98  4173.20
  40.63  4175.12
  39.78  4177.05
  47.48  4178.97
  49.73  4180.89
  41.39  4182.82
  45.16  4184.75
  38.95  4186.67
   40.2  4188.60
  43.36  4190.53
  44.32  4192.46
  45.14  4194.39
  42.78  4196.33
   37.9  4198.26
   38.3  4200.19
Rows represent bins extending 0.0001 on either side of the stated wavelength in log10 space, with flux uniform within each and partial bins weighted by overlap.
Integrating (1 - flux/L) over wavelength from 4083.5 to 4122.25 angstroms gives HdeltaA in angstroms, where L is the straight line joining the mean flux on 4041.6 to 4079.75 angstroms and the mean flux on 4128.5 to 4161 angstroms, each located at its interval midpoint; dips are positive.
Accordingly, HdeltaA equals -2.1 angstroms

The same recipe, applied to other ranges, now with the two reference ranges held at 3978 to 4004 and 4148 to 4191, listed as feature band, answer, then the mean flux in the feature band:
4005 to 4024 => -1.3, 41.9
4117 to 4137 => -0.8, 44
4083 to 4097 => -1.2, 44.8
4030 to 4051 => 0.5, 39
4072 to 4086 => -0.1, 41.4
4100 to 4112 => 0.4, 40.3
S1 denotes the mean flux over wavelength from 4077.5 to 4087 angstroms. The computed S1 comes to 41.8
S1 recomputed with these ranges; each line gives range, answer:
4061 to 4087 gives 39.8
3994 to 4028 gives 41.4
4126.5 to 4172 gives 43.5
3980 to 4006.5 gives 38.4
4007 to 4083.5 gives 40.7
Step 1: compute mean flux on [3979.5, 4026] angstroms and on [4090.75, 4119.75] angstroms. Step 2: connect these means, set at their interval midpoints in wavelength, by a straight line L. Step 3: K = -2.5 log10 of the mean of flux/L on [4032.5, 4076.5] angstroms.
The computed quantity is 0.05 mag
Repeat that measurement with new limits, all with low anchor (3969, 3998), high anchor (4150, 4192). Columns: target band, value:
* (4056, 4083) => -0.055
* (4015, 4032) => -0.190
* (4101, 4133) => -0.078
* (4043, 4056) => -0.074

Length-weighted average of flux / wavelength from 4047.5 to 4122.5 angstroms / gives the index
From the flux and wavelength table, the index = 42.1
